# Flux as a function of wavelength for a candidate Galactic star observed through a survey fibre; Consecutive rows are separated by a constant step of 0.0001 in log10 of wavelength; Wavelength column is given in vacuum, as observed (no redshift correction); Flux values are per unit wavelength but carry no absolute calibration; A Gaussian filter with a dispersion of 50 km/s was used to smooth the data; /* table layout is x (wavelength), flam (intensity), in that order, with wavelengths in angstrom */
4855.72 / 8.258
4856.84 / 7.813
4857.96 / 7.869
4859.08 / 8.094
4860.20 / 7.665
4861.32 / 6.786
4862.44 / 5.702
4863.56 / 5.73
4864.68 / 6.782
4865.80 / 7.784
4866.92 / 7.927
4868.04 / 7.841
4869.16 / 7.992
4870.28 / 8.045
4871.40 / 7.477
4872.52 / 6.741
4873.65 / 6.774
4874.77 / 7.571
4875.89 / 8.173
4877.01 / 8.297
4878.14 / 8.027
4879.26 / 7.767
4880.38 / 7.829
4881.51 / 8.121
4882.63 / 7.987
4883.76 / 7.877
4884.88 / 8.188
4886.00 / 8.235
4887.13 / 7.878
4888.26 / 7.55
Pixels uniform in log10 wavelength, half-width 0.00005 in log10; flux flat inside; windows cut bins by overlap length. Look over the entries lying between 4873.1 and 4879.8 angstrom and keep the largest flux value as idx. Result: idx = 8.297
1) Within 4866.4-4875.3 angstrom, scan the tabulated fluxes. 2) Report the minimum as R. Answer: 6.741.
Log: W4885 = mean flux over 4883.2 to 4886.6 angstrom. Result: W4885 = 8.11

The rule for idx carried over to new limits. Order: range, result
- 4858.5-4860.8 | 8.094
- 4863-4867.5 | 7.927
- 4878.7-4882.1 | 8.121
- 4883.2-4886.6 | 8.235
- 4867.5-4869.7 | 7.992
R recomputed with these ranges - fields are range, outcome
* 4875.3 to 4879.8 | 7.767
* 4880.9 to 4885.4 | 7.877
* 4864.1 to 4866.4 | 6.782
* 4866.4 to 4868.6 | 7.841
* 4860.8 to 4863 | 5.702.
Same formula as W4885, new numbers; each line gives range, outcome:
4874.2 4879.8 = 7.97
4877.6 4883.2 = 7.95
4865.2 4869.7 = 7.88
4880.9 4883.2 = 8.02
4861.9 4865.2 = 6.06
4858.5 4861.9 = 7.5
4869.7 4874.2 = 7.26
